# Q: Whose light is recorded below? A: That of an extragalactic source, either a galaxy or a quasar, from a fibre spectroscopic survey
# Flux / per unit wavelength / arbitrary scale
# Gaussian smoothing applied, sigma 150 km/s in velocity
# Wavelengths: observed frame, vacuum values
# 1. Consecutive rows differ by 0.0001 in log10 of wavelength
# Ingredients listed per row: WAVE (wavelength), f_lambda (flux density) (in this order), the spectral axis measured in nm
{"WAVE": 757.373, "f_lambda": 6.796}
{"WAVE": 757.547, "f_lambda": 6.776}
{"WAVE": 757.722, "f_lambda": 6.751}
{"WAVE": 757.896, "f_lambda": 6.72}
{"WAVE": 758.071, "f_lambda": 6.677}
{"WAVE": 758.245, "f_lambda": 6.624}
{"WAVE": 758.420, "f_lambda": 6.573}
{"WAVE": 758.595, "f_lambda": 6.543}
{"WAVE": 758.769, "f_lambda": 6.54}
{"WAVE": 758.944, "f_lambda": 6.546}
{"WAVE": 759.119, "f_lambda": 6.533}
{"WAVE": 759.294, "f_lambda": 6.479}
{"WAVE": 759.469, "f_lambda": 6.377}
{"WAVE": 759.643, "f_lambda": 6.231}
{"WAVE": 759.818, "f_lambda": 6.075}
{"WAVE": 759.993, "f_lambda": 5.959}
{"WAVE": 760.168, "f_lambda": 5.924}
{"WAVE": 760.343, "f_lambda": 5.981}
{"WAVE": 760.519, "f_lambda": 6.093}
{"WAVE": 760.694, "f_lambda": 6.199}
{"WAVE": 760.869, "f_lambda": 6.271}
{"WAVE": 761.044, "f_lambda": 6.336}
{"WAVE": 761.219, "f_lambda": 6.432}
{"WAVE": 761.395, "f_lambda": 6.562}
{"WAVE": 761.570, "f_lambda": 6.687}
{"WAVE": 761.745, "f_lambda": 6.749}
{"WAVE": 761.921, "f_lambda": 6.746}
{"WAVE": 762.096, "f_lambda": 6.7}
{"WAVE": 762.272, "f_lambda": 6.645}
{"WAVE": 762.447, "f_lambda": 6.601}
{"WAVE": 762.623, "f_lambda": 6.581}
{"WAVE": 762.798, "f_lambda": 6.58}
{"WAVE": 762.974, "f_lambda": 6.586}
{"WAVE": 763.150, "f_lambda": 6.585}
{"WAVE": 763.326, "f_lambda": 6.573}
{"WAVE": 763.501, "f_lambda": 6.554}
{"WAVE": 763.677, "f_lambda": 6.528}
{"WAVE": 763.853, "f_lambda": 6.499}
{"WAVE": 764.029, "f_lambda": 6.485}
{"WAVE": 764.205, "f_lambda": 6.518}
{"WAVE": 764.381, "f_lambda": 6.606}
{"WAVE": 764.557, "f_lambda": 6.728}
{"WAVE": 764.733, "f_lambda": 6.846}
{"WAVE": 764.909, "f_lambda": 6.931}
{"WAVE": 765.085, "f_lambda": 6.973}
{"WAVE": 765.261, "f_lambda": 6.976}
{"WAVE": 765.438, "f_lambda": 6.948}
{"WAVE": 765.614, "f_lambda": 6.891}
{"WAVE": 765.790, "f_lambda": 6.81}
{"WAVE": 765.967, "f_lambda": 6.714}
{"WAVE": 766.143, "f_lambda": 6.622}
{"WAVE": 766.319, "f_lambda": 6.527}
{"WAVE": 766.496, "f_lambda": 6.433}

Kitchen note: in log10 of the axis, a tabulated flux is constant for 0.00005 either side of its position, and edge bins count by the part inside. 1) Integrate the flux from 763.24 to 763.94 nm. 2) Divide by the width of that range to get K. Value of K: 6.54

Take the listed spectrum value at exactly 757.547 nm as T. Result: 6.776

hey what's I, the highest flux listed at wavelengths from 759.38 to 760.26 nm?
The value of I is 6.377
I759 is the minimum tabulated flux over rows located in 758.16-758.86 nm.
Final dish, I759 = 6.54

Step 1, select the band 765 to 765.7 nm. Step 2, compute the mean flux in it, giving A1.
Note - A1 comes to 6.94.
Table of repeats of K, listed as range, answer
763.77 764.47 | 6.53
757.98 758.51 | 6.62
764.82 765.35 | 6.96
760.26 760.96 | 6.13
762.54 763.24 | 6.58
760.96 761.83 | 6.56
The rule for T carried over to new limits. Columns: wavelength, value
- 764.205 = 6.518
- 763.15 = 6.585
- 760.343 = 5.981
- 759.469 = 6.377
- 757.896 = 6.72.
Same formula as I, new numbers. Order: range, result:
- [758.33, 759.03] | 6.573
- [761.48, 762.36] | 6.749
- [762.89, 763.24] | 6.586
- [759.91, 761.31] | 6.432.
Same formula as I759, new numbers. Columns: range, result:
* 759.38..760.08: 5.959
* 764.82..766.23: 6.622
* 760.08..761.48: 5.924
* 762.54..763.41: 6.573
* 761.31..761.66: 6.562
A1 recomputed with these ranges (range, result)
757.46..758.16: 6.73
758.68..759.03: 6.55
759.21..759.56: 6.44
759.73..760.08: 6.02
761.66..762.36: 6.71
